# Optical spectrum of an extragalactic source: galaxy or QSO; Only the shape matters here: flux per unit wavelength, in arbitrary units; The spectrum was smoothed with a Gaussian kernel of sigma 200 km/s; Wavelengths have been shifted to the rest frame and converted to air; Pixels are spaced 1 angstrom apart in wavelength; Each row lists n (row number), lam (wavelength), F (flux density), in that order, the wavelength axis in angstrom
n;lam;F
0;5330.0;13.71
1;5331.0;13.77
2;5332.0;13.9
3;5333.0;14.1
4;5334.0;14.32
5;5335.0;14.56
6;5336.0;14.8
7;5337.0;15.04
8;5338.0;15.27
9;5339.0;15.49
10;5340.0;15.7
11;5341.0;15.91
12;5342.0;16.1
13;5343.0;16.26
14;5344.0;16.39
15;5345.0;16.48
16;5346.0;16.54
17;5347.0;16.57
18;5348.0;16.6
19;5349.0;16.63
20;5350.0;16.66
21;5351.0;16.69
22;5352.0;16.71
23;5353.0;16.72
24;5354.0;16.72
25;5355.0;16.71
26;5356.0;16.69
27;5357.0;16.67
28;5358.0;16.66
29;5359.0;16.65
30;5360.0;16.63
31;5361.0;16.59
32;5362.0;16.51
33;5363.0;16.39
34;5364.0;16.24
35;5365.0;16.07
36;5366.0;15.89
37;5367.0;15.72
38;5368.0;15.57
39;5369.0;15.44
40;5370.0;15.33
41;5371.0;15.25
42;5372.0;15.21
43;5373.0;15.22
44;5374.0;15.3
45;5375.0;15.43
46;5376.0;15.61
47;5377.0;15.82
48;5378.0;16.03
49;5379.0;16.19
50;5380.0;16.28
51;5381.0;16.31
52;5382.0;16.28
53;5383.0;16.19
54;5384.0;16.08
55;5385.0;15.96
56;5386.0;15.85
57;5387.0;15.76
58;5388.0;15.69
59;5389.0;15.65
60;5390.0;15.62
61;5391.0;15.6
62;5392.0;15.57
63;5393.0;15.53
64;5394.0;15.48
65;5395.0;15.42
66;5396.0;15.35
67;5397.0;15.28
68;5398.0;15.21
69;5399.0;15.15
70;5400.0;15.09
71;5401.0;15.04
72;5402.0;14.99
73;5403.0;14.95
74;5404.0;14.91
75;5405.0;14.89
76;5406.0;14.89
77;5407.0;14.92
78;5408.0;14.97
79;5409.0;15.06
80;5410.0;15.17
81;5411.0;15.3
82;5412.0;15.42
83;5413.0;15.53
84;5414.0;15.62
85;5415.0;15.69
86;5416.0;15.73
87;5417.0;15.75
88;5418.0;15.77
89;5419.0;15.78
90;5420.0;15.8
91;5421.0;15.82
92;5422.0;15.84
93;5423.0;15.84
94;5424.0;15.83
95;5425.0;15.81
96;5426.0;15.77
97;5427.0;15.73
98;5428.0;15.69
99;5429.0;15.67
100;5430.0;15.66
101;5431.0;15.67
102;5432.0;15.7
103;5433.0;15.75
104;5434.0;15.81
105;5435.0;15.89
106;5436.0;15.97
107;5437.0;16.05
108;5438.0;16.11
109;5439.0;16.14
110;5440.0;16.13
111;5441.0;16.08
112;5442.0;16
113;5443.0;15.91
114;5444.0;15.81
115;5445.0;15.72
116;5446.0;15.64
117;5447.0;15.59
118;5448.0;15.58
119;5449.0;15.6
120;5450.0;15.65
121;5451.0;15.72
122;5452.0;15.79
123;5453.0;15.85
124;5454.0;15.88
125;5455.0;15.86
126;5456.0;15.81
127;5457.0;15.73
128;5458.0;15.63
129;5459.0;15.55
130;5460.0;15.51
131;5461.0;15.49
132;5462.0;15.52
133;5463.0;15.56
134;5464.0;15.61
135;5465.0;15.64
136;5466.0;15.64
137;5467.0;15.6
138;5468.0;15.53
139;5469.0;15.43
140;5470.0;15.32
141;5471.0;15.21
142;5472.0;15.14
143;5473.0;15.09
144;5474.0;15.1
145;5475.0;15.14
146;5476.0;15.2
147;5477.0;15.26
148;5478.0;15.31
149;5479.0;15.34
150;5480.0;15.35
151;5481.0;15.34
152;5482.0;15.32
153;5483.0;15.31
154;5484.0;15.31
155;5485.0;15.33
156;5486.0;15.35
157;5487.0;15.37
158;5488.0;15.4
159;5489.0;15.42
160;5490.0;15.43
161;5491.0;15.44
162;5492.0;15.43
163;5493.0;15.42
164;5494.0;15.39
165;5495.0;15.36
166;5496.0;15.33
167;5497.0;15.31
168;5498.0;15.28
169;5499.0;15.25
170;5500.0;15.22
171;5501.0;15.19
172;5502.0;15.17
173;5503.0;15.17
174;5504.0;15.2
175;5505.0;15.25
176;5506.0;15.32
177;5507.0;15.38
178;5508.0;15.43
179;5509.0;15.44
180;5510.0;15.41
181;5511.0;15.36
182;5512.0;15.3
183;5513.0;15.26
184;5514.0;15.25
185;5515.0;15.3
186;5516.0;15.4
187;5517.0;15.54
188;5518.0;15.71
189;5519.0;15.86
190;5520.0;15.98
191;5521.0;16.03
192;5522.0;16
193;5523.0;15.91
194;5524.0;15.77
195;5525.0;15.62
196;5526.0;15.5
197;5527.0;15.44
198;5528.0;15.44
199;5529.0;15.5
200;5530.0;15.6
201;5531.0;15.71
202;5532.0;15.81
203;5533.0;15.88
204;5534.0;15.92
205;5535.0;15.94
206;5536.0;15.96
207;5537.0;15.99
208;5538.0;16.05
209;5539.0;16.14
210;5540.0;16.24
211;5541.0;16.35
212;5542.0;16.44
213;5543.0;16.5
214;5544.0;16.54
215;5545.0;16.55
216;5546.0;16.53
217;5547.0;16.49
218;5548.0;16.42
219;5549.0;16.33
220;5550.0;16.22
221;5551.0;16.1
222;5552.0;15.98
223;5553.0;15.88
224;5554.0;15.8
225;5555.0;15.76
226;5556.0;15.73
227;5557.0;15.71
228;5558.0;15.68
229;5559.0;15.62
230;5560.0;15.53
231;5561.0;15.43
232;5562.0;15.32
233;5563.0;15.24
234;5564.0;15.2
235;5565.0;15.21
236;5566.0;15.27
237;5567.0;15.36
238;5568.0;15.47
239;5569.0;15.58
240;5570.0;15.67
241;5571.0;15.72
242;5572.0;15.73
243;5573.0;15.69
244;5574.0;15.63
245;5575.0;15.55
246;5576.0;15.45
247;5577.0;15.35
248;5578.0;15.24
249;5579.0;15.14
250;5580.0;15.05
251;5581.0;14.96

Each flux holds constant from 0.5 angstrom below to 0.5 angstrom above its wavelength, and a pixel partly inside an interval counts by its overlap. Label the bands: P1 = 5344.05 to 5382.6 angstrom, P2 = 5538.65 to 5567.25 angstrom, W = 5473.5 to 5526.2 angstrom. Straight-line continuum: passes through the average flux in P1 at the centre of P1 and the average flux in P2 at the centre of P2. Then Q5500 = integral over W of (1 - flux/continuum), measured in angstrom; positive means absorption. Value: 1.94 angstrom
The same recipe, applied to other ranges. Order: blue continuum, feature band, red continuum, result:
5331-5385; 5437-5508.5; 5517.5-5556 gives 2.1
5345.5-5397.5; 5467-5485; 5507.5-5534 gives 0.5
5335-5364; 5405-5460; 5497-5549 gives 1.1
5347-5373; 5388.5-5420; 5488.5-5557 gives 1.5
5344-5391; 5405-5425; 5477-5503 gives 0.4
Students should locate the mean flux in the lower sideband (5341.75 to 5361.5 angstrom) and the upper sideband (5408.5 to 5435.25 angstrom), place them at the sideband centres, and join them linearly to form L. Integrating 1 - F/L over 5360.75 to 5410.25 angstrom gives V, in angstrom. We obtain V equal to 1.8 angstrom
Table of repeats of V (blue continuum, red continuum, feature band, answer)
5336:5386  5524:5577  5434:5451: 0.1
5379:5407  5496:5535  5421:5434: -0.2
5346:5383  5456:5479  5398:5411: 0.7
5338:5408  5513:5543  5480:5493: 0.4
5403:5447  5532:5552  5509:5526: 0.5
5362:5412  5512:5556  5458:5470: 0.1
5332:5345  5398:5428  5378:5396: -0.5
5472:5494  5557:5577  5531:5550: -1.0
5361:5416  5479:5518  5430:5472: -0.8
